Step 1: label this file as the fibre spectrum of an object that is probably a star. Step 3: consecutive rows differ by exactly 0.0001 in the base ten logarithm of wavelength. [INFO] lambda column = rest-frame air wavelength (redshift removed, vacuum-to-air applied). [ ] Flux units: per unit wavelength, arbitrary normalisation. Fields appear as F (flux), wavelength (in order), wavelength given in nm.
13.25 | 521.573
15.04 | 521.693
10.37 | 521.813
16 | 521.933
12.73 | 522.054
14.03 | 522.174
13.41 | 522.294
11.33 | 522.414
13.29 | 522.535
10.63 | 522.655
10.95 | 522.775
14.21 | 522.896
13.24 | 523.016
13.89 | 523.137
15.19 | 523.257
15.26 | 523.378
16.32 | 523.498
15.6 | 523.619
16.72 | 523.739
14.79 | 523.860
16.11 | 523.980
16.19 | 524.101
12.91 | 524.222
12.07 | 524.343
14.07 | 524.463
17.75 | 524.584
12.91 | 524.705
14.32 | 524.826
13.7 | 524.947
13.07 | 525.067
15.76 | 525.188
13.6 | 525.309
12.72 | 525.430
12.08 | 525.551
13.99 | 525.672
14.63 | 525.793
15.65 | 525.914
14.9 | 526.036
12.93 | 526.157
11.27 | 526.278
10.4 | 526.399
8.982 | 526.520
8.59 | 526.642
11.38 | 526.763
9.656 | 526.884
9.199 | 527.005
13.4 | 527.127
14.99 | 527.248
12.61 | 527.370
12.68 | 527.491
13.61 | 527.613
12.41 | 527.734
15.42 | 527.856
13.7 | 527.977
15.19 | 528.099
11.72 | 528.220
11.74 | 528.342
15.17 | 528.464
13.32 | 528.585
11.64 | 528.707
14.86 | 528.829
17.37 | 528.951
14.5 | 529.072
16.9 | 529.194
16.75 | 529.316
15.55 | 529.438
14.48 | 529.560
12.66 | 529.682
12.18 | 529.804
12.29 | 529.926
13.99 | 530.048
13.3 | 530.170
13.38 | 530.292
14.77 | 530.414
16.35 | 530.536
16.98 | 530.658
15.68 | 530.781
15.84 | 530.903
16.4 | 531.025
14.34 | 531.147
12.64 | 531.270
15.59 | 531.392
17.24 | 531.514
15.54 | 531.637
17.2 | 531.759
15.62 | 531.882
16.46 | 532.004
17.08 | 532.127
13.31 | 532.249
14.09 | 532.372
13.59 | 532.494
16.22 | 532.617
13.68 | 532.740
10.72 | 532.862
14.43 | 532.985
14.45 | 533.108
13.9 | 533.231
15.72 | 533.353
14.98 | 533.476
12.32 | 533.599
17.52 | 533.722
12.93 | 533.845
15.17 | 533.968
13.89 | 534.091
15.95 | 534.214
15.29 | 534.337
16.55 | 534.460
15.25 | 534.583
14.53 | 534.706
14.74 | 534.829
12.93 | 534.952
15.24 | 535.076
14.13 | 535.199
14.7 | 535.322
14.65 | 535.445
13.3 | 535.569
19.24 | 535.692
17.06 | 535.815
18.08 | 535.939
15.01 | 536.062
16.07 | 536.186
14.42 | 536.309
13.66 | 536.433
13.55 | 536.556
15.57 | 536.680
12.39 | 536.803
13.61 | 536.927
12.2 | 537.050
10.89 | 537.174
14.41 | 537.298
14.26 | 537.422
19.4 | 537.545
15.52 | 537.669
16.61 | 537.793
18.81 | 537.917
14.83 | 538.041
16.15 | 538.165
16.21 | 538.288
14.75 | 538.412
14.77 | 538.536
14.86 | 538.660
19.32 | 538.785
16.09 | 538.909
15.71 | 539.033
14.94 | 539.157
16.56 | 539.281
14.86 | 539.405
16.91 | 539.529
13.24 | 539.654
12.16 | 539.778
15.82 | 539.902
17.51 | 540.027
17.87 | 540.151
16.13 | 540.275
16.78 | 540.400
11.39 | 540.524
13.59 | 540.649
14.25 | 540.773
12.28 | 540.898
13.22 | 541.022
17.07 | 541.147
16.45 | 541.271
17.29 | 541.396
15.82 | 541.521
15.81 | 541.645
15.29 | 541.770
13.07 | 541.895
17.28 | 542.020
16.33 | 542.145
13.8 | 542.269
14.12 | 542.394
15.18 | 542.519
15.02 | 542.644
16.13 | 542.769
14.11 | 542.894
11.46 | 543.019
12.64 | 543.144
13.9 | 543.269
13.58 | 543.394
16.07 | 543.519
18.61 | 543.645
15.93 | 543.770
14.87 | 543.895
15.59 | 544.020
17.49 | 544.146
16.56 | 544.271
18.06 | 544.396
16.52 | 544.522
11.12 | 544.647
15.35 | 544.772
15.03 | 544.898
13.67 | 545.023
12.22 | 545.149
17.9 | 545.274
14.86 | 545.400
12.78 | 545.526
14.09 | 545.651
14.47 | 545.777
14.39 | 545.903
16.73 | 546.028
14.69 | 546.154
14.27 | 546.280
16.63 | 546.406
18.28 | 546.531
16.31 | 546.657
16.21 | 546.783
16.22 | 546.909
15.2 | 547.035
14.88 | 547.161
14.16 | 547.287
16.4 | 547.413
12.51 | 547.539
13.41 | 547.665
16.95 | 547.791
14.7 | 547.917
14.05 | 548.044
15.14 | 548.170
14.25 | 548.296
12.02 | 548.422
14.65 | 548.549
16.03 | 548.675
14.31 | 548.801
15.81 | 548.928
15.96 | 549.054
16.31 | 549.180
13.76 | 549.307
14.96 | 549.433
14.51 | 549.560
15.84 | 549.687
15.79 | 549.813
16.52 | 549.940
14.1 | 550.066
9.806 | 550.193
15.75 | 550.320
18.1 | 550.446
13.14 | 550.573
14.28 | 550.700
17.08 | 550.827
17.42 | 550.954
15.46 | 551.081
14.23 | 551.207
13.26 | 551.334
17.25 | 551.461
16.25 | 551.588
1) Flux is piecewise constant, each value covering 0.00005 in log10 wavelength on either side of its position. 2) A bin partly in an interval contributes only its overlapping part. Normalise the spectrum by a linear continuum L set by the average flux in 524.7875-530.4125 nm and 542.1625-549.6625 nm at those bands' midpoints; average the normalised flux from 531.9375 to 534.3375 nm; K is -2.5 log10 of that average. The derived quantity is -0.06 mag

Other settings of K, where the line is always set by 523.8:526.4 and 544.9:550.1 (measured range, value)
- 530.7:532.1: -0.105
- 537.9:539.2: -0.096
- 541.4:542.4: -0.044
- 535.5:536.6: -0.081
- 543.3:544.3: -0.080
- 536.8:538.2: -0.032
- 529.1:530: -0.015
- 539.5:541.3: -0.016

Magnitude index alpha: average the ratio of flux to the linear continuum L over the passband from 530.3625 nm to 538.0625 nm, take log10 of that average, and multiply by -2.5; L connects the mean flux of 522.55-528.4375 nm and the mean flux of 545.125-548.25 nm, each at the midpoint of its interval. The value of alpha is -0.07 mag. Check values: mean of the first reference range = 13.4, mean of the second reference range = 15.1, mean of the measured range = 15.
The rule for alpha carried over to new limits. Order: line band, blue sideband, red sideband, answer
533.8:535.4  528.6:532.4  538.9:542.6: 0.025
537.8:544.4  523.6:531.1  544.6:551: -0.058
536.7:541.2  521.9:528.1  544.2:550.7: -0.054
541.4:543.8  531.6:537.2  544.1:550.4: -0.005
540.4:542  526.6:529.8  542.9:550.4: -0.018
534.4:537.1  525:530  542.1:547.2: -0.052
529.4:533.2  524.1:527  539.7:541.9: -0.072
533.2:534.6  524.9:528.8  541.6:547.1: -0.090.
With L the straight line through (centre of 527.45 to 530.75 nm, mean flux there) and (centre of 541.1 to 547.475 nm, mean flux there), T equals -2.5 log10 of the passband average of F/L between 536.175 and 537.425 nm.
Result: 0.09 mag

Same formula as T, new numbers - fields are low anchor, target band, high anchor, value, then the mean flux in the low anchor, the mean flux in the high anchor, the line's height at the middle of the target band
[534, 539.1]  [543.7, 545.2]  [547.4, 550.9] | -0.018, 15.2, 14.8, 15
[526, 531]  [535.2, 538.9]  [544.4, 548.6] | -0.085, 13.5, 14.9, 14.2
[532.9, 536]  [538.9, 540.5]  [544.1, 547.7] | -0.037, 15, 15.2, 15.1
